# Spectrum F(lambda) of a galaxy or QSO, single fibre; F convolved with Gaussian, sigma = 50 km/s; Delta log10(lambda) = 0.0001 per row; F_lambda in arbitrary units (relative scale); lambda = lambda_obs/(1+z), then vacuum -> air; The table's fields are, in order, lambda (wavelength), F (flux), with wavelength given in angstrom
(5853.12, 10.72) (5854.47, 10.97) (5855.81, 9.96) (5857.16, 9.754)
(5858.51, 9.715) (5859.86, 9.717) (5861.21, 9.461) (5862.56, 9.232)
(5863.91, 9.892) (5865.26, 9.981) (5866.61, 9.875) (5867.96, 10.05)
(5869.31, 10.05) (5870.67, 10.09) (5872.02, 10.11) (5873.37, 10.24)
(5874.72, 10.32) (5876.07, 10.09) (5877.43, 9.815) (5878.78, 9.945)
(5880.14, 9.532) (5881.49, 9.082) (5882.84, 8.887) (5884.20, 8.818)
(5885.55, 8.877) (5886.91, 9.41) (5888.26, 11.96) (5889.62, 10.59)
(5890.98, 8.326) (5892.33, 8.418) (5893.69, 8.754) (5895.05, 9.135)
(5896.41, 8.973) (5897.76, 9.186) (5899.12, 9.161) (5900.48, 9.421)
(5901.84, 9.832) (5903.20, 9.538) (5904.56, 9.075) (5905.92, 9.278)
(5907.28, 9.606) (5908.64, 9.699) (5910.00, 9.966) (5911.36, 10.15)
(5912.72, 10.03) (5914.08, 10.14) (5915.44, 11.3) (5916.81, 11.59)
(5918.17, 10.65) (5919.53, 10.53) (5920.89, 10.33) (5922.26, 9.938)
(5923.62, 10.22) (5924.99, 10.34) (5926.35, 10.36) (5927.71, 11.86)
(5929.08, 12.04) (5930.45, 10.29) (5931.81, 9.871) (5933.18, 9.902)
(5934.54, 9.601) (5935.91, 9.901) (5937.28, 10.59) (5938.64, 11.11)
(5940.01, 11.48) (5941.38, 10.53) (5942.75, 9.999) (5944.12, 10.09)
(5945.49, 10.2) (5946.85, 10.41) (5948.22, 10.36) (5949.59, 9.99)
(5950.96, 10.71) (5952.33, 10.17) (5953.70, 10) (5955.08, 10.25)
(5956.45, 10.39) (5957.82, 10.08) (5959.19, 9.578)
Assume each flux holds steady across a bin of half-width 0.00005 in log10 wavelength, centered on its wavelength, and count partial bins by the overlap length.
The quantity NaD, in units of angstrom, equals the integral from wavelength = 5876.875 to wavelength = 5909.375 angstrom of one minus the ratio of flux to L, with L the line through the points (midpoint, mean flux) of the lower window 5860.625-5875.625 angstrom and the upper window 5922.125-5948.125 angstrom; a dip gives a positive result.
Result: 2.41 angstrom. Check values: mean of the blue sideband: 9.94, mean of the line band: 9.39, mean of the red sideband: 10.5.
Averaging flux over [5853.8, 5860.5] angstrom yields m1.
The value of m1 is 10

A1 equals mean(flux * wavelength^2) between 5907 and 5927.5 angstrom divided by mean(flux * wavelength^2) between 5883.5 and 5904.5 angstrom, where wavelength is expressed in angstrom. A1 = 1.12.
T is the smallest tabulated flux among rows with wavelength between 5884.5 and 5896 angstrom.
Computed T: 8.326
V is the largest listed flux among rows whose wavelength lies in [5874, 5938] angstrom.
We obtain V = 12.04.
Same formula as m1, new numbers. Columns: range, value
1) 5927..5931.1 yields 11.4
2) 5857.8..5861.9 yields 9.62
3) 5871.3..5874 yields 10.2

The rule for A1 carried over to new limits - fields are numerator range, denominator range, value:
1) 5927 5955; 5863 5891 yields 1.09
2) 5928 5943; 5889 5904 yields 1.16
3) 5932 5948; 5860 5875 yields 1.07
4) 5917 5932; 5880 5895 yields 1.16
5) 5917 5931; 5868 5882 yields 1.09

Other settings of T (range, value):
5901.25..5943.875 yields 9.075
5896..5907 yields 8.973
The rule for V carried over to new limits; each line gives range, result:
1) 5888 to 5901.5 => 11.96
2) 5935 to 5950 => 11.48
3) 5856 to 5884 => 10.32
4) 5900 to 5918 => 11.59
